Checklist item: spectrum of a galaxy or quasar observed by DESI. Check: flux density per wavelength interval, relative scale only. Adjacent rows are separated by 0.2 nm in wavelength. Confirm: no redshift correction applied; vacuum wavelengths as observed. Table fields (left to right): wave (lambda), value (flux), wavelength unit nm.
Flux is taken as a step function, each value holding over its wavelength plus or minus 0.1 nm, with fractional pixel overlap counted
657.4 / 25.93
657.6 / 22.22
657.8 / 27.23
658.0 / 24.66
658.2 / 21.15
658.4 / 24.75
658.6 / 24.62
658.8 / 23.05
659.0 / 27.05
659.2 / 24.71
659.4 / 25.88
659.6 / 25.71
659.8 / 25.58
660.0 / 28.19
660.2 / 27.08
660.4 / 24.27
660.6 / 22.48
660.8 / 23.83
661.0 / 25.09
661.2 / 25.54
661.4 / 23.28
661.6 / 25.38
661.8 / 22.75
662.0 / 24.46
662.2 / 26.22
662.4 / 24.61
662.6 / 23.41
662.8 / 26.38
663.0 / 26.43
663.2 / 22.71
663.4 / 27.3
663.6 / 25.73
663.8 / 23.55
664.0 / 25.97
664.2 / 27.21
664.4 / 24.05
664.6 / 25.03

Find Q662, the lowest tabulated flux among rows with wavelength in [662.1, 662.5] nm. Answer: 24.61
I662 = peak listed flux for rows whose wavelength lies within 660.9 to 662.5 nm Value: 26.22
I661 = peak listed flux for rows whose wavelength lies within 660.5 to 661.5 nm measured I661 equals 25.54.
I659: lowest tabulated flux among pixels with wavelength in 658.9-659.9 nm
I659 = 24.71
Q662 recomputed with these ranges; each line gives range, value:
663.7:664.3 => 23.55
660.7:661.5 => 23.28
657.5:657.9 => 22.22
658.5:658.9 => 23.05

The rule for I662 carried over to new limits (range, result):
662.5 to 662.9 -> 26.38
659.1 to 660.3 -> 28.19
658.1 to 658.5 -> 24.75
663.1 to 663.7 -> 27.3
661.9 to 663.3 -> 26.43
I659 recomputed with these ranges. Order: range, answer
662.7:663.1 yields 26.38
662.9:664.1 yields 22.71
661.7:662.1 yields 22.75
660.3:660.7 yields 22.48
